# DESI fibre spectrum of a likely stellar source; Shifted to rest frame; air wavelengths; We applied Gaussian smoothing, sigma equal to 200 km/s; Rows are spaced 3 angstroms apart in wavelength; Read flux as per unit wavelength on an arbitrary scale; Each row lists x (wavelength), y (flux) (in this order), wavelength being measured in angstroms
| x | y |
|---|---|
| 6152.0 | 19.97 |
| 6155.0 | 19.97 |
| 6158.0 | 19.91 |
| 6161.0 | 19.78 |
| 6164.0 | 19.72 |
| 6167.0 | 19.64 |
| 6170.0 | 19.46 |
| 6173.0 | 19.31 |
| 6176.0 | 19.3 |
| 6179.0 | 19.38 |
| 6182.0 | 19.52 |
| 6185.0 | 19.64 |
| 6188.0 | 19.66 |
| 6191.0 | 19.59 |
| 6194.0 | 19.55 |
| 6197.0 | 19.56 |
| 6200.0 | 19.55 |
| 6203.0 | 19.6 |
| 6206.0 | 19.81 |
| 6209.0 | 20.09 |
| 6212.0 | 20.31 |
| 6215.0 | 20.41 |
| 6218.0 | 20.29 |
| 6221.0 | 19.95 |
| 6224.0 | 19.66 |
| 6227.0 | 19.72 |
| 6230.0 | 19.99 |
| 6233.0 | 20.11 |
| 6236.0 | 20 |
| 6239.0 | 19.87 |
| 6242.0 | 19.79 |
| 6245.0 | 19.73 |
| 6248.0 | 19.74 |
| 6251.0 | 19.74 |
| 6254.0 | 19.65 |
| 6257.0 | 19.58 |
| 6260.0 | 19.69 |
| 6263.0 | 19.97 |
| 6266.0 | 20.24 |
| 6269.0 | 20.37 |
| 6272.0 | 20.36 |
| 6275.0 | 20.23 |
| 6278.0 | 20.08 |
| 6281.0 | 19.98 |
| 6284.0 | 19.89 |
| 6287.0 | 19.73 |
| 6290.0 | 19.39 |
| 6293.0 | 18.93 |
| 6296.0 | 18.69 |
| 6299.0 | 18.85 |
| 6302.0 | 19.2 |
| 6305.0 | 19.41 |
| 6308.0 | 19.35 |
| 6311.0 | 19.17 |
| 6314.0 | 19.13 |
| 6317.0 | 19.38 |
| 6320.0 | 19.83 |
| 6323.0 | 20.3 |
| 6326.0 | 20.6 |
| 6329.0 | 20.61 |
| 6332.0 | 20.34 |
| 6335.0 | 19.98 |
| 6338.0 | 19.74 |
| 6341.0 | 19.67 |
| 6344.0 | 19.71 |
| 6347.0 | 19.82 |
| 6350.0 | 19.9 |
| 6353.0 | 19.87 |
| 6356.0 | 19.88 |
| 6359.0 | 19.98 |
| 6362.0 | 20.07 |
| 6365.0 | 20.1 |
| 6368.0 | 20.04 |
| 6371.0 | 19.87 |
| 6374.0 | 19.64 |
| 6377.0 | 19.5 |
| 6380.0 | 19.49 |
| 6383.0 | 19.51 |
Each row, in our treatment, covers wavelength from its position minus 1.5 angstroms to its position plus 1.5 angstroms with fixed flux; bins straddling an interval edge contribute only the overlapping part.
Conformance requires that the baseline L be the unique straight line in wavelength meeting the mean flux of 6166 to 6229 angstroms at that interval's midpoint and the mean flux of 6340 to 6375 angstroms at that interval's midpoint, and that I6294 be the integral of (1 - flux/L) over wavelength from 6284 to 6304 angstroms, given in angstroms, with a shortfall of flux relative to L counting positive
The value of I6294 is 0.6 angstroms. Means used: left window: 19.7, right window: 19.9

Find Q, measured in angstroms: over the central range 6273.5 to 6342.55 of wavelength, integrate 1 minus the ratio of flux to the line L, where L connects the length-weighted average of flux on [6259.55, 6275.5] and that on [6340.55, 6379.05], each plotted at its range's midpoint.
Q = 1.2 angstroms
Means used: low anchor 20.2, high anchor 19.8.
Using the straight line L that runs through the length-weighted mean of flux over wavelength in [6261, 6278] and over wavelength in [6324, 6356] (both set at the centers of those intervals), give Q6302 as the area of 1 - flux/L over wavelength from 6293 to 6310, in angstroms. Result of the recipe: 0.9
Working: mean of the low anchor 20.2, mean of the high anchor 20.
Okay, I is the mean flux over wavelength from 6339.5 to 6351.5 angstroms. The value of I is 19.8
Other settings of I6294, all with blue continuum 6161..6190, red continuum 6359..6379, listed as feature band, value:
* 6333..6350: 0.0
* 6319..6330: -0.3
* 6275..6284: -0.1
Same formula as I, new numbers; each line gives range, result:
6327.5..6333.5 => 20.5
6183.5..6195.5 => 19.6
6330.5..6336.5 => 20.2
